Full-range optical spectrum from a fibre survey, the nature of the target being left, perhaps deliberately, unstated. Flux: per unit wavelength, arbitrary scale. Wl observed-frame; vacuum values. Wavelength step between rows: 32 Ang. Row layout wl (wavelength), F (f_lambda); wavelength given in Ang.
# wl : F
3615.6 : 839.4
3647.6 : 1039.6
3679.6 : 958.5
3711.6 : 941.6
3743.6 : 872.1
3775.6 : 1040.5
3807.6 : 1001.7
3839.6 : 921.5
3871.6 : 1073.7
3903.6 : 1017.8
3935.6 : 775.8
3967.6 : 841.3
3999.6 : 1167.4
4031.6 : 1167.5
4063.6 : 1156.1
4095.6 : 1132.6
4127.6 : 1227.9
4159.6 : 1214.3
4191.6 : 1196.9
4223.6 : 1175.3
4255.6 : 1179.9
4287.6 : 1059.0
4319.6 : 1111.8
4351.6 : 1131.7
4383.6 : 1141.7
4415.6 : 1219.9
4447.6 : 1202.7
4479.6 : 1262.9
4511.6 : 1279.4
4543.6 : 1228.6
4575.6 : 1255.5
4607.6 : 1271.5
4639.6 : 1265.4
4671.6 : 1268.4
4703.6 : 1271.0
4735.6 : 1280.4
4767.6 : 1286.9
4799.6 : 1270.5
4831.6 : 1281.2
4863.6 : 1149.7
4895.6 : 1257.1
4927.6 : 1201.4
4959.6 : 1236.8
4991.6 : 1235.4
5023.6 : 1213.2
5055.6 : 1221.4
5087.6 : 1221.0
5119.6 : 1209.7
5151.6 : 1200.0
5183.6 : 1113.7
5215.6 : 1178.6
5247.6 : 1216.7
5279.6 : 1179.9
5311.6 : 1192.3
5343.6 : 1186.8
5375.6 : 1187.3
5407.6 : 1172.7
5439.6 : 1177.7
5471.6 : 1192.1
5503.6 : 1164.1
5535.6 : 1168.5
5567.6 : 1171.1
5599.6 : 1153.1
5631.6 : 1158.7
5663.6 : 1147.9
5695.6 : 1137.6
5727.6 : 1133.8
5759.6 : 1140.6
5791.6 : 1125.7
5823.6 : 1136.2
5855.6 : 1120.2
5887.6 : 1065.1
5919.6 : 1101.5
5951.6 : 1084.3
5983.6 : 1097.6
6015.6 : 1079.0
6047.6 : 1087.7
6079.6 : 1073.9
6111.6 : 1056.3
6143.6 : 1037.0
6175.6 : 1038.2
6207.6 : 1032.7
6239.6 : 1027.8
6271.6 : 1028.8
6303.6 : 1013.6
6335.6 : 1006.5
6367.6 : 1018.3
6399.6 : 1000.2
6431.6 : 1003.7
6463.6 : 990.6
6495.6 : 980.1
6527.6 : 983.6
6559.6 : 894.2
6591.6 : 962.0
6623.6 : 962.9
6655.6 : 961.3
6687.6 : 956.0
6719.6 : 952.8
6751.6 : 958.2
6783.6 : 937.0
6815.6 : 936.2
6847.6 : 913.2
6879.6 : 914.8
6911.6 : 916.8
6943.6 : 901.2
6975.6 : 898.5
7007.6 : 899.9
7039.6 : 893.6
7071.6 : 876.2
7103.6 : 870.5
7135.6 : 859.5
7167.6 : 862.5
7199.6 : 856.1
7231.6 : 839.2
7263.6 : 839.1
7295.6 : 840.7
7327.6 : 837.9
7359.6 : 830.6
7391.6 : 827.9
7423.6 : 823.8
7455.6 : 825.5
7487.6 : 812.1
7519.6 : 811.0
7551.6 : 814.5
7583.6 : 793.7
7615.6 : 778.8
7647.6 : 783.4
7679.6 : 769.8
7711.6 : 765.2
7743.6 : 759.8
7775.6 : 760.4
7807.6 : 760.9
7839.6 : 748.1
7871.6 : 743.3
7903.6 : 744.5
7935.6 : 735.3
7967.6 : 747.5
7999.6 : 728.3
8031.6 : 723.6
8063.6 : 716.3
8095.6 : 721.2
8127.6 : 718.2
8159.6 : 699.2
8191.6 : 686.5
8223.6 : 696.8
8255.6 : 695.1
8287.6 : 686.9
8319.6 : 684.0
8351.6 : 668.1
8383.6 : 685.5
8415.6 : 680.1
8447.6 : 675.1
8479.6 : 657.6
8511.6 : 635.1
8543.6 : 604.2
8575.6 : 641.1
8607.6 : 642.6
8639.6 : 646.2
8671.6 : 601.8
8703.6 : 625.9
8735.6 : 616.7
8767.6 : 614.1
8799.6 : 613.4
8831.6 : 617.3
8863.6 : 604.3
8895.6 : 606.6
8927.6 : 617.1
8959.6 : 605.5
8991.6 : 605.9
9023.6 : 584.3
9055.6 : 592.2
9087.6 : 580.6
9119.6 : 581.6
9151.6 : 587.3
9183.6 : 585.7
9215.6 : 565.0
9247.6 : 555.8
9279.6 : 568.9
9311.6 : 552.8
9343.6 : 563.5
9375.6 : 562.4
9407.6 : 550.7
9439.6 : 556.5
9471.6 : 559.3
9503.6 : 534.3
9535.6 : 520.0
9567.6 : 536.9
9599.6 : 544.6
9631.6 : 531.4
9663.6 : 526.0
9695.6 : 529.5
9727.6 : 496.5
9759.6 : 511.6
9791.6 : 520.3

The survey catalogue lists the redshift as 0.000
